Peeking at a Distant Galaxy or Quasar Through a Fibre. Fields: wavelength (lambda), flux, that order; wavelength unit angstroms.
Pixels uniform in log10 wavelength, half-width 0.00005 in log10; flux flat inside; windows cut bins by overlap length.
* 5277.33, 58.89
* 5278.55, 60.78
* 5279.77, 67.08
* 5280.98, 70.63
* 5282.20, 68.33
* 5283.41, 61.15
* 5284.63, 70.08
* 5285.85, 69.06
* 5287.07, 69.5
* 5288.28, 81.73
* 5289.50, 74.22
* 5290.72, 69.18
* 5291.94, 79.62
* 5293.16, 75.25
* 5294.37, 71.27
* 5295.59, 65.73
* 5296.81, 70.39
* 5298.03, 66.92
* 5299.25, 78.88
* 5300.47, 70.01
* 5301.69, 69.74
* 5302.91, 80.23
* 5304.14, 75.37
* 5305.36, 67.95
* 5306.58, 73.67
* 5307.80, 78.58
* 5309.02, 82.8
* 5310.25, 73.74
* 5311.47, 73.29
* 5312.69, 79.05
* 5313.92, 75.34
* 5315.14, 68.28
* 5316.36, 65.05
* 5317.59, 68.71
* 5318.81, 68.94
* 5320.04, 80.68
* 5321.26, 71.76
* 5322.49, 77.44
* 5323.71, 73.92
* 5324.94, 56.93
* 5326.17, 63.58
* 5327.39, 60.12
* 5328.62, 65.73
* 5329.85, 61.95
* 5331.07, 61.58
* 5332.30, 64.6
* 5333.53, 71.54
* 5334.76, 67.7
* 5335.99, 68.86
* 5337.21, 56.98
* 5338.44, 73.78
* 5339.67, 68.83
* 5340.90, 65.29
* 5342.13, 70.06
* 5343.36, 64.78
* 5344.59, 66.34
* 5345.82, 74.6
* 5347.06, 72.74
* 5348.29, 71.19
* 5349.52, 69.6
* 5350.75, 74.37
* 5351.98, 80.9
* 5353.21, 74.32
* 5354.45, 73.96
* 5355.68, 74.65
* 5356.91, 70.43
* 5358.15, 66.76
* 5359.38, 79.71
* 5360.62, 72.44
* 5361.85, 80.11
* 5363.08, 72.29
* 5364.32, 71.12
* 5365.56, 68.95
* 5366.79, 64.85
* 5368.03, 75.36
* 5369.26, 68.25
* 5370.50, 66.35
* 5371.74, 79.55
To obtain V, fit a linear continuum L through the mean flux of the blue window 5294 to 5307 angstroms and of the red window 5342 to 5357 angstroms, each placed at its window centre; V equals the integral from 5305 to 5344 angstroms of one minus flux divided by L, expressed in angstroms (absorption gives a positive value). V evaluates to 1.4 angstroms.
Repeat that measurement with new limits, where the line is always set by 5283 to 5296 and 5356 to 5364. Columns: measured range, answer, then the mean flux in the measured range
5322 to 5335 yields 1.3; 65.8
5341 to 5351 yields 0.4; 70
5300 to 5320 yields -0.3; 73.4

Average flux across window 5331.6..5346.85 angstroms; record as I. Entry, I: 67.8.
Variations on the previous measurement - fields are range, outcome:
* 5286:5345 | 70.5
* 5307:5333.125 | 70.1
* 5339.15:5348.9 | 69.2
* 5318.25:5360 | 69.5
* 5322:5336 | 65.9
